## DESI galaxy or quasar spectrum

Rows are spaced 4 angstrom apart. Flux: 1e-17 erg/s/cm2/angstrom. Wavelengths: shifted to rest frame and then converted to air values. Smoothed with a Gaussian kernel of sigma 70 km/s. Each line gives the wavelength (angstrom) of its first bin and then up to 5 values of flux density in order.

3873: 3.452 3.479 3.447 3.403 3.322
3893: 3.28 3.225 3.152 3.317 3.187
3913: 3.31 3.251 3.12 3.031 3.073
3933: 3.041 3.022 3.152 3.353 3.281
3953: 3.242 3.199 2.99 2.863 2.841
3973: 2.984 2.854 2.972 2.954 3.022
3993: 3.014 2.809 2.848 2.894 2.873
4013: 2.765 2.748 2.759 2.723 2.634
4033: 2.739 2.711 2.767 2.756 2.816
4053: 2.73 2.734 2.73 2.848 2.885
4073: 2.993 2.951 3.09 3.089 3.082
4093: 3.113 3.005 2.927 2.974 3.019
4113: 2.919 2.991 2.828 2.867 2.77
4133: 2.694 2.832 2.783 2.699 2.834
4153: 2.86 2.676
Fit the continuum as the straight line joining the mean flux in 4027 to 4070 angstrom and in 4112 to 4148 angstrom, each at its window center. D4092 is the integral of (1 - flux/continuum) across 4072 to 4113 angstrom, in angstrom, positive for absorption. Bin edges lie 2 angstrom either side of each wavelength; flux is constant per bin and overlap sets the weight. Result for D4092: -3.39 angstrom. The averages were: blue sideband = 2.76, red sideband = 2.82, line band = 3.02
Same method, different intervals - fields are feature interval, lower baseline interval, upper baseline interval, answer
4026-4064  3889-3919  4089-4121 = 4.07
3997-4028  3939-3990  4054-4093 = 2.14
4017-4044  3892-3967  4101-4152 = 2.50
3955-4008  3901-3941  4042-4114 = 2.12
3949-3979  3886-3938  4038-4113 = 0.83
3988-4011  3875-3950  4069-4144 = 1.45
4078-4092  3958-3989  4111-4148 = -1.10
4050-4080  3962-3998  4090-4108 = 1.41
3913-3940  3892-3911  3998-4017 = 0.24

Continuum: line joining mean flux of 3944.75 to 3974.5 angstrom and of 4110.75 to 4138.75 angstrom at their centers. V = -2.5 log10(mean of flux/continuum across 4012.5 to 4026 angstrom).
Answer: 0.09 mag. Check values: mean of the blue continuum 3.08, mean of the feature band 2.75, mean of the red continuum 2.84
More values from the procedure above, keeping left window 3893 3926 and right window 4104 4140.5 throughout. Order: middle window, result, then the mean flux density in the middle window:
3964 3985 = 0.07 mag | 2.91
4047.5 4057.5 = 0.08 mag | 2.76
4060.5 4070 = 0.05 mag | 2.83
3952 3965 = 0.01 mag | 3.09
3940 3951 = -0.04 mag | 3.27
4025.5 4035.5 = 0.12 mag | 2.69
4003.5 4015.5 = 0.08 mag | 2.84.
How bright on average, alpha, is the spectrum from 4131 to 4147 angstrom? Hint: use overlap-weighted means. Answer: 2.75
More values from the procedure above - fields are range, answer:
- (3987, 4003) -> 2.92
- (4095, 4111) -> 2.98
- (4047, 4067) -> 2.77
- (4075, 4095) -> 3.07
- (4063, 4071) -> 2.87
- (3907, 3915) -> 3.25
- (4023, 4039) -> 2.7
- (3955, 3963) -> 3.09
